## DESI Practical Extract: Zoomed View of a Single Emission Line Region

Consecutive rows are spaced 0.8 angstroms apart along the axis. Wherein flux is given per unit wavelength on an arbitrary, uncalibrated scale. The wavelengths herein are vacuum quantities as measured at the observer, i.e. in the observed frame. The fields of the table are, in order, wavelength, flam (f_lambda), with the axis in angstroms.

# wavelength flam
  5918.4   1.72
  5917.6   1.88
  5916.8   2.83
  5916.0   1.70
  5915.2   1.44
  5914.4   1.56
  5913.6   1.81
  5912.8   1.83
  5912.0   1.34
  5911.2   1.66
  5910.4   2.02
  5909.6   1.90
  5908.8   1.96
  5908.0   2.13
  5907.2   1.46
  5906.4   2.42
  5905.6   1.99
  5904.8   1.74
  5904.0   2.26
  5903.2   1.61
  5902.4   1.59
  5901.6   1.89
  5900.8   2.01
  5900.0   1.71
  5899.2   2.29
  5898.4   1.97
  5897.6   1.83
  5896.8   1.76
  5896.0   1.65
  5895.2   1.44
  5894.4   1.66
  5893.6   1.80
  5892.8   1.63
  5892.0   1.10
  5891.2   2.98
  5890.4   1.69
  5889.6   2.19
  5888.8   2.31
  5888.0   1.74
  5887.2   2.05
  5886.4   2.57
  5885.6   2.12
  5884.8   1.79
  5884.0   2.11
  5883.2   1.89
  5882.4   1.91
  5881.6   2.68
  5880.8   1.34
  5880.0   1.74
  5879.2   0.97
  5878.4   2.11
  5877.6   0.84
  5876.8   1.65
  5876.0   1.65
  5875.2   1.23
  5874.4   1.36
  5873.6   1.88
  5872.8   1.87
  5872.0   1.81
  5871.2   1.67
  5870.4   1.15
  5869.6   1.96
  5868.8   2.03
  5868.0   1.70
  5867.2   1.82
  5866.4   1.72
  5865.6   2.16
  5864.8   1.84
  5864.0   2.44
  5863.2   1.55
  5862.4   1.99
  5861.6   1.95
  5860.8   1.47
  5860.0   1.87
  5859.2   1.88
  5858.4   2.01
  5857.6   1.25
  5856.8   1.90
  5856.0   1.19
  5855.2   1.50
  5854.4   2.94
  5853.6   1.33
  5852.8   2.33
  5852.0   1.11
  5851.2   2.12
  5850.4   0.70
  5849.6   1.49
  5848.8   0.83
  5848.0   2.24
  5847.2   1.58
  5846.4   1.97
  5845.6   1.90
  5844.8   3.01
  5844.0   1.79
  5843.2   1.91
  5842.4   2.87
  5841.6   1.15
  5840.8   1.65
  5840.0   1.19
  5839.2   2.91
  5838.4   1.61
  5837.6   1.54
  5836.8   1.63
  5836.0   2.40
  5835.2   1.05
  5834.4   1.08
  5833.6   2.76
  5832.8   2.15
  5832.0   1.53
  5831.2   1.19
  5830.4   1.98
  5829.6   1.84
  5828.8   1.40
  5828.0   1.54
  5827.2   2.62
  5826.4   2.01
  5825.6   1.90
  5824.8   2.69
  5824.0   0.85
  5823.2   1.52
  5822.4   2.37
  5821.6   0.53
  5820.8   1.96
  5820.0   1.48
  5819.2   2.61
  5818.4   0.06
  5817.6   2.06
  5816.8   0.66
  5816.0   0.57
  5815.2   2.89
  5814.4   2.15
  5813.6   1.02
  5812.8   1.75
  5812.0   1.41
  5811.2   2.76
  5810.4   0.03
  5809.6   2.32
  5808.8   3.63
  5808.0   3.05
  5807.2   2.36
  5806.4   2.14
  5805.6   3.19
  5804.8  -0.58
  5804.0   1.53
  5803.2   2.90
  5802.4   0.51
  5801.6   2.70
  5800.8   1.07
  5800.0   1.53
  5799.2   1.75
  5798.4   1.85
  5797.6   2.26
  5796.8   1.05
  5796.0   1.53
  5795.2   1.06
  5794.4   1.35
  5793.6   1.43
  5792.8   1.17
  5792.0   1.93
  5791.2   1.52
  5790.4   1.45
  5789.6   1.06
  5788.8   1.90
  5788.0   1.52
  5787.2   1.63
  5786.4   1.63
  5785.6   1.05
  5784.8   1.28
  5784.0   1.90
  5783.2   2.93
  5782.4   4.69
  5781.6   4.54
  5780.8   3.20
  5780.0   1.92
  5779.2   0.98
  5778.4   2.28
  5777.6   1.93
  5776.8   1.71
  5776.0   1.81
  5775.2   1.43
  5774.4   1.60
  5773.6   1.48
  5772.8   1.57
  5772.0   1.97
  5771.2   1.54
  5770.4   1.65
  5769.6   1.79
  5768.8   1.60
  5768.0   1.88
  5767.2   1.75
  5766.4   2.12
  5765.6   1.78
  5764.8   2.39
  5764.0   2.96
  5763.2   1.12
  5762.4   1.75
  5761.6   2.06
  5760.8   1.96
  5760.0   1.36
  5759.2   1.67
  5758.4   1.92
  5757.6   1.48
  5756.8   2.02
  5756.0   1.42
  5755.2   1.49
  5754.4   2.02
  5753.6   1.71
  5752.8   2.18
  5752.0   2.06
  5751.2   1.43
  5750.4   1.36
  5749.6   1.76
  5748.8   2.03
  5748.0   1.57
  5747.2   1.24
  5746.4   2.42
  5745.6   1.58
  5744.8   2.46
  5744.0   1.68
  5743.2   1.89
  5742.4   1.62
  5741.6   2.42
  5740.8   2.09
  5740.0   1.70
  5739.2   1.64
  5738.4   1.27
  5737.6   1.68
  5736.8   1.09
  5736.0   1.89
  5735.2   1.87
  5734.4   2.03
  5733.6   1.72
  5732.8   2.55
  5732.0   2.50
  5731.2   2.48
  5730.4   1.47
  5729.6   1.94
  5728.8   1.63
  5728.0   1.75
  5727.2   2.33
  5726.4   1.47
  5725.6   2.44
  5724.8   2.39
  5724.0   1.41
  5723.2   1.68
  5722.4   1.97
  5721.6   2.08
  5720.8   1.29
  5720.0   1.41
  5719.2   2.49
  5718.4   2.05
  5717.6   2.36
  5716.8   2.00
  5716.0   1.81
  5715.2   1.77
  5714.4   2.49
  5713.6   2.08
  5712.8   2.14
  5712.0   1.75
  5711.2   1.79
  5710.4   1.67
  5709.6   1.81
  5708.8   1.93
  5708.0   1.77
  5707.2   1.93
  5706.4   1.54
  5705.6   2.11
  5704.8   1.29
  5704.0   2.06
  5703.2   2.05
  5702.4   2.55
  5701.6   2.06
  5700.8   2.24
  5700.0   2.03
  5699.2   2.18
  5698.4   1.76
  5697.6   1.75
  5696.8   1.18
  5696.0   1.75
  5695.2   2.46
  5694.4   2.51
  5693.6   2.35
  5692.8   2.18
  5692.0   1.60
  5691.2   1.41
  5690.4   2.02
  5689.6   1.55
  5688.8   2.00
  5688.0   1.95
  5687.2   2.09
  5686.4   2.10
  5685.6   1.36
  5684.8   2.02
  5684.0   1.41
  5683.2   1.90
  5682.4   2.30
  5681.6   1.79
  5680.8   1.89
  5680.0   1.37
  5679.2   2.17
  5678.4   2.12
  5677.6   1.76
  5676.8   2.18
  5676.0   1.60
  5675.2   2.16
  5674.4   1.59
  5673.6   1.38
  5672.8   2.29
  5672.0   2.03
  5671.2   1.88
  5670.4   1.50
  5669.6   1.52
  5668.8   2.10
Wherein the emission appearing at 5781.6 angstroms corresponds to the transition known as H-beta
